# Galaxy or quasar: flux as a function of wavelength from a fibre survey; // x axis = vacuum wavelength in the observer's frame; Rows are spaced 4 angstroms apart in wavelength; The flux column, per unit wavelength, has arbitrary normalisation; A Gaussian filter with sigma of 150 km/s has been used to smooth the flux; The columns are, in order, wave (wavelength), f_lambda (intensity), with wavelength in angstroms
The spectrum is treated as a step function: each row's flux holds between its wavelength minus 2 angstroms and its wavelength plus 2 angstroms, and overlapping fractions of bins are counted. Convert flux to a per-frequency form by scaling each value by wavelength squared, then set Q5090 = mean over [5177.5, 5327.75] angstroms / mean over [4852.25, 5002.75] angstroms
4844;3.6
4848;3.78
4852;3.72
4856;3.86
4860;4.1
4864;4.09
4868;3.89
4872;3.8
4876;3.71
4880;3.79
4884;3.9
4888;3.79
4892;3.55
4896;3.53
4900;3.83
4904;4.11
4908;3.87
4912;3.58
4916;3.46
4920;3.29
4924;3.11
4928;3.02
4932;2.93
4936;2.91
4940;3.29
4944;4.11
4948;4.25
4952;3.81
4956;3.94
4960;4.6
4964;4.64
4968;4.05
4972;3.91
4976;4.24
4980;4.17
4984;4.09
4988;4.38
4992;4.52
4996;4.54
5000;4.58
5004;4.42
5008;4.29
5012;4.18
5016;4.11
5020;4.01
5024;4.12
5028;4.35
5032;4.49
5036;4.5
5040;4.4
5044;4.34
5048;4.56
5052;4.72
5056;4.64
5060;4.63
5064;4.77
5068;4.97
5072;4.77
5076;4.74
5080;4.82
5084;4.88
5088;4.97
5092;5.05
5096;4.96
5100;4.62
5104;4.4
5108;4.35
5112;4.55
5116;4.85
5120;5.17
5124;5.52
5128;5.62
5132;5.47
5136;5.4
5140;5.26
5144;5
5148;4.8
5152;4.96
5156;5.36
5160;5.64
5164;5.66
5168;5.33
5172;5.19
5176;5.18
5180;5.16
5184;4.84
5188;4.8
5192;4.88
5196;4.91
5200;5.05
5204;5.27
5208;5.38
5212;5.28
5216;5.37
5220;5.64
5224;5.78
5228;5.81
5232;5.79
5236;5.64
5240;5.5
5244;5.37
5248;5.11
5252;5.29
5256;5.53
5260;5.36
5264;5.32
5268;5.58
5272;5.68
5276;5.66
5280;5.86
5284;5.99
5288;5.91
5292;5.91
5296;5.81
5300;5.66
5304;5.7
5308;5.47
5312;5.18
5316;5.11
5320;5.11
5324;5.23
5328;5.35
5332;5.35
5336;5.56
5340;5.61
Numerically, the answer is 1.59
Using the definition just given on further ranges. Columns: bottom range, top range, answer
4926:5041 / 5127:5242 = 1.40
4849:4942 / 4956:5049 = 1.25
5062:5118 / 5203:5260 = 1.22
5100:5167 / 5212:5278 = 1.13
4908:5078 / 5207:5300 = 1.49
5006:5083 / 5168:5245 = 1.26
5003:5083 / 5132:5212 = 1.21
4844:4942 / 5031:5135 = 1.43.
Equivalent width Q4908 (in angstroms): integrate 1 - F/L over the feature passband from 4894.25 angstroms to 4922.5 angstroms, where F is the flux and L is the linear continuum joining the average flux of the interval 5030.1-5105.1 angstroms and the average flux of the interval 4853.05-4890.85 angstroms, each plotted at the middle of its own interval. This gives 2.56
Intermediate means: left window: 3.87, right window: 4.7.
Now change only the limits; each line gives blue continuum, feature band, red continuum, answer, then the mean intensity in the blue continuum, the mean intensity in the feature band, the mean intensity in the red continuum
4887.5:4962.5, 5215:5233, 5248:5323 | -1.61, 3.63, 5.69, 5.55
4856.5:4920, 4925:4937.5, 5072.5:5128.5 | 3.24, 3.79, 2.97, 4.87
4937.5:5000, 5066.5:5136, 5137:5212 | -1.89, 4.17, 4.94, 5.16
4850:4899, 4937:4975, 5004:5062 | 0.61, 3.81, 4.04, 4.38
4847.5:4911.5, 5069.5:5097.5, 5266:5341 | -1.33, 3.83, 4.88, 5.56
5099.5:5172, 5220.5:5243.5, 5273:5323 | -1.14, 5.12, 5.68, 5.61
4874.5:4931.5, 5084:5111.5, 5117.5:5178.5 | 1.22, 3.59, 4.73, 5.3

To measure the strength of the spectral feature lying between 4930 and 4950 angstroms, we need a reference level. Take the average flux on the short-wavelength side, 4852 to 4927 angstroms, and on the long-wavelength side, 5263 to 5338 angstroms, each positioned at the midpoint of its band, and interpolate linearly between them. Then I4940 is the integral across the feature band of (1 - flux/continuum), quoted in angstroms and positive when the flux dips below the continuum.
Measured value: 2.3 angstroms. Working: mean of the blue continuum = 3.73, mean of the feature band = 3.5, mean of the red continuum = 5.55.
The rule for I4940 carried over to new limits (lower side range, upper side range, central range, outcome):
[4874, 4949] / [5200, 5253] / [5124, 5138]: -1.74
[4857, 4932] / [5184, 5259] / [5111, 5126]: -0.74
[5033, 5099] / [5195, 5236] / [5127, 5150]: -0.76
